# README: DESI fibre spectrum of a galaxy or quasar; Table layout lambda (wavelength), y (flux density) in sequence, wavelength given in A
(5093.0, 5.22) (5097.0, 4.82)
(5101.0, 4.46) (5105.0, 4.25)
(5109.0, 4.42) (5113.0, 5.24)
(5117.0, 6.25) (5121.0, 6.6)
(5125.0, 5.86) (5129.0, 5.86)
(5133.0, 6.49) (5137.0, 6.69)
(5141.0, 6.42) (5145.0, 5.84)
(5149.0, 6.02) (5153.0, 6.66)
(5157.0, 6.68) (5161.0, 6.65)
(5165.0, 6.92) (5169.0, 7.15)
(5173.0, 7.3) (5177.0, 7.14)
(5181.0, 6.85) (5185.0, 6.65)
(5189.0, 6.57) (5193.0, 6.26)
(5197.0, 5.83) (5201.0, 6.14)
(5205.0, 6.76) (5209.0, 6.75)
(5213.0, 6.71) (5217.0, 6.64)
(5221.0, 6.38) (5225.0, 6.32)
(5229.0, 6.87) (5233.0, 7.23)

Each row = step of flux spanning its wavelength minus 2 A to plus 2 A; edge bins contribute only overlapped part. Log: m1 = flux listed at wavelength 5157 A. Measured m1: 6.68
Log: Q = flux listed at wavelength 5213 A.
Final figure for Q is 6.71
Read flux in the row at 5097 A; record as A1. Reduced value 4.82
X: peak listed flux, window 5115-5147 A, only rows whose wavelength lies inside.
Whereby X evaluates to 6.69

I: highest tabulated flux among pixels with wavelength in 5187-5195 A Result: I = 6.57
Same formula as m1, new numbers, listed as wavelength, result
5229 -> 6.87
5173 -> 7.3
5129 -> 5.86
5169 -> 7.15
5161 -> 6.65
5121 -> 6.6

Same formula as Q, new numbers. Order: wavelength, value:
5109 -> 4.42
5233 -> 7.23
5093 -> 5.22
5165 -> 6.92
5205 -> 6.76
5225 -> 6.32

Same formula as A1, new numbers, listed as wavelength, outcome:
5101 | 4.46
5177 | 7.14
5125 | 5.86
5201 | 6.14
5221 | 6.38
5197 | 5.83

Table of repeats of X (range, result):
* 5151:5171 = 7.15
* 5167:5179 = 7.3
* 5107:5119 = 6.25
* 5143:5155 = 6.66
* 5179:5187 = 6.85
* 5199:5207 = 6.76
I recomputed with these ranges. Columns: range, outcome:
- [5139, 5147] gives 6.42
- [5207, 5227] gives 6.75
